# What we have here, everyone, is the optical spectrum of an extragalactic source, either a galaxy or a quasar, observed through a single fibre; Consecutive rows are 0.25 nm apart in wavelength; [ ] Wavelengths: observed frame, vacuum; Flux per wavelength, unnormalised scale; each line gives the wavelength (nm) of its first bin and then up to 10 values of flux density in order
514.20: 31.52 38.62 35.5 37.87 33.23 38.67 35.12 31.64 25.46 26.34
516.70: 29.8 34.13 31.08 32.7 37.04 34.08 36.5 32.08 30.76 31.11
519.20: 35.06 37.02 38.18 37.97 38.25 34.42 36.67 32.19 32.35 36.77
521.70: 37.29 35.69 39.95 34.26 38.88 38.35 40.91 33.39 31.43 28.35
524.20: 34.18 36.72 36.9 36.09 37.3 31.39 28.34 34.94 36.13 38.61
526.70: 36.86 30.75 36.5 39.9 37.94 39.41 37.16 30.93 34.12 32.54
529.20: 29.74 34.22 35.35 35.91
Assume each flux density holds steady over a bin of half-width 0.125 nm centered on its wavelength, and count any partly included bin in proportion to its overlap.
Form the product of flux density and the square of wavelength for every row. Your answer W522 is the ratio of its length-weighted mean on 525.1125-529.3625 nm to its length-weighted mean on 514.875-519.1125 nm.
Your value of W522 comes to 1.1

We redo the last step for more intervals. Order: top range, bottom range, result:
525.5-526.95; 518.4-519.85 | 1.03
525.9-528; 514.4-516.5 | 1.14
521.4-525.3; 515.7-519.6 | 1.13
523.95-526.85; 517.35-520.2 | 1.02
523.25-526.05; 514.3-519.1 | 1.05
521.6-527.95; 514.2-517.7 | 1.11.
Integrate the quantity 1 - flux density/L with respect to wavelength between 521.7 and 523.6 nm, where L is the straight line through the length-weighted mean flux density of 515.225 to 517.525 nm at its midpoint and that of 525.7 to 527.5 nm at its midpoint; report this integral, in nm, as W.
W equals -0.18 nm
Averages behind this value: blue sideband 31.7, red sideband 35.5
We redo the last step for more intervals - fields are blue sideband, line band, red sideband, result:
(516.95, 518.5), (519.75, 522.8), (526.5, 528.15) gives -0.10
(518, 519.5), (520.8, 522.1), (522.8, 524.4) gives -0.03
